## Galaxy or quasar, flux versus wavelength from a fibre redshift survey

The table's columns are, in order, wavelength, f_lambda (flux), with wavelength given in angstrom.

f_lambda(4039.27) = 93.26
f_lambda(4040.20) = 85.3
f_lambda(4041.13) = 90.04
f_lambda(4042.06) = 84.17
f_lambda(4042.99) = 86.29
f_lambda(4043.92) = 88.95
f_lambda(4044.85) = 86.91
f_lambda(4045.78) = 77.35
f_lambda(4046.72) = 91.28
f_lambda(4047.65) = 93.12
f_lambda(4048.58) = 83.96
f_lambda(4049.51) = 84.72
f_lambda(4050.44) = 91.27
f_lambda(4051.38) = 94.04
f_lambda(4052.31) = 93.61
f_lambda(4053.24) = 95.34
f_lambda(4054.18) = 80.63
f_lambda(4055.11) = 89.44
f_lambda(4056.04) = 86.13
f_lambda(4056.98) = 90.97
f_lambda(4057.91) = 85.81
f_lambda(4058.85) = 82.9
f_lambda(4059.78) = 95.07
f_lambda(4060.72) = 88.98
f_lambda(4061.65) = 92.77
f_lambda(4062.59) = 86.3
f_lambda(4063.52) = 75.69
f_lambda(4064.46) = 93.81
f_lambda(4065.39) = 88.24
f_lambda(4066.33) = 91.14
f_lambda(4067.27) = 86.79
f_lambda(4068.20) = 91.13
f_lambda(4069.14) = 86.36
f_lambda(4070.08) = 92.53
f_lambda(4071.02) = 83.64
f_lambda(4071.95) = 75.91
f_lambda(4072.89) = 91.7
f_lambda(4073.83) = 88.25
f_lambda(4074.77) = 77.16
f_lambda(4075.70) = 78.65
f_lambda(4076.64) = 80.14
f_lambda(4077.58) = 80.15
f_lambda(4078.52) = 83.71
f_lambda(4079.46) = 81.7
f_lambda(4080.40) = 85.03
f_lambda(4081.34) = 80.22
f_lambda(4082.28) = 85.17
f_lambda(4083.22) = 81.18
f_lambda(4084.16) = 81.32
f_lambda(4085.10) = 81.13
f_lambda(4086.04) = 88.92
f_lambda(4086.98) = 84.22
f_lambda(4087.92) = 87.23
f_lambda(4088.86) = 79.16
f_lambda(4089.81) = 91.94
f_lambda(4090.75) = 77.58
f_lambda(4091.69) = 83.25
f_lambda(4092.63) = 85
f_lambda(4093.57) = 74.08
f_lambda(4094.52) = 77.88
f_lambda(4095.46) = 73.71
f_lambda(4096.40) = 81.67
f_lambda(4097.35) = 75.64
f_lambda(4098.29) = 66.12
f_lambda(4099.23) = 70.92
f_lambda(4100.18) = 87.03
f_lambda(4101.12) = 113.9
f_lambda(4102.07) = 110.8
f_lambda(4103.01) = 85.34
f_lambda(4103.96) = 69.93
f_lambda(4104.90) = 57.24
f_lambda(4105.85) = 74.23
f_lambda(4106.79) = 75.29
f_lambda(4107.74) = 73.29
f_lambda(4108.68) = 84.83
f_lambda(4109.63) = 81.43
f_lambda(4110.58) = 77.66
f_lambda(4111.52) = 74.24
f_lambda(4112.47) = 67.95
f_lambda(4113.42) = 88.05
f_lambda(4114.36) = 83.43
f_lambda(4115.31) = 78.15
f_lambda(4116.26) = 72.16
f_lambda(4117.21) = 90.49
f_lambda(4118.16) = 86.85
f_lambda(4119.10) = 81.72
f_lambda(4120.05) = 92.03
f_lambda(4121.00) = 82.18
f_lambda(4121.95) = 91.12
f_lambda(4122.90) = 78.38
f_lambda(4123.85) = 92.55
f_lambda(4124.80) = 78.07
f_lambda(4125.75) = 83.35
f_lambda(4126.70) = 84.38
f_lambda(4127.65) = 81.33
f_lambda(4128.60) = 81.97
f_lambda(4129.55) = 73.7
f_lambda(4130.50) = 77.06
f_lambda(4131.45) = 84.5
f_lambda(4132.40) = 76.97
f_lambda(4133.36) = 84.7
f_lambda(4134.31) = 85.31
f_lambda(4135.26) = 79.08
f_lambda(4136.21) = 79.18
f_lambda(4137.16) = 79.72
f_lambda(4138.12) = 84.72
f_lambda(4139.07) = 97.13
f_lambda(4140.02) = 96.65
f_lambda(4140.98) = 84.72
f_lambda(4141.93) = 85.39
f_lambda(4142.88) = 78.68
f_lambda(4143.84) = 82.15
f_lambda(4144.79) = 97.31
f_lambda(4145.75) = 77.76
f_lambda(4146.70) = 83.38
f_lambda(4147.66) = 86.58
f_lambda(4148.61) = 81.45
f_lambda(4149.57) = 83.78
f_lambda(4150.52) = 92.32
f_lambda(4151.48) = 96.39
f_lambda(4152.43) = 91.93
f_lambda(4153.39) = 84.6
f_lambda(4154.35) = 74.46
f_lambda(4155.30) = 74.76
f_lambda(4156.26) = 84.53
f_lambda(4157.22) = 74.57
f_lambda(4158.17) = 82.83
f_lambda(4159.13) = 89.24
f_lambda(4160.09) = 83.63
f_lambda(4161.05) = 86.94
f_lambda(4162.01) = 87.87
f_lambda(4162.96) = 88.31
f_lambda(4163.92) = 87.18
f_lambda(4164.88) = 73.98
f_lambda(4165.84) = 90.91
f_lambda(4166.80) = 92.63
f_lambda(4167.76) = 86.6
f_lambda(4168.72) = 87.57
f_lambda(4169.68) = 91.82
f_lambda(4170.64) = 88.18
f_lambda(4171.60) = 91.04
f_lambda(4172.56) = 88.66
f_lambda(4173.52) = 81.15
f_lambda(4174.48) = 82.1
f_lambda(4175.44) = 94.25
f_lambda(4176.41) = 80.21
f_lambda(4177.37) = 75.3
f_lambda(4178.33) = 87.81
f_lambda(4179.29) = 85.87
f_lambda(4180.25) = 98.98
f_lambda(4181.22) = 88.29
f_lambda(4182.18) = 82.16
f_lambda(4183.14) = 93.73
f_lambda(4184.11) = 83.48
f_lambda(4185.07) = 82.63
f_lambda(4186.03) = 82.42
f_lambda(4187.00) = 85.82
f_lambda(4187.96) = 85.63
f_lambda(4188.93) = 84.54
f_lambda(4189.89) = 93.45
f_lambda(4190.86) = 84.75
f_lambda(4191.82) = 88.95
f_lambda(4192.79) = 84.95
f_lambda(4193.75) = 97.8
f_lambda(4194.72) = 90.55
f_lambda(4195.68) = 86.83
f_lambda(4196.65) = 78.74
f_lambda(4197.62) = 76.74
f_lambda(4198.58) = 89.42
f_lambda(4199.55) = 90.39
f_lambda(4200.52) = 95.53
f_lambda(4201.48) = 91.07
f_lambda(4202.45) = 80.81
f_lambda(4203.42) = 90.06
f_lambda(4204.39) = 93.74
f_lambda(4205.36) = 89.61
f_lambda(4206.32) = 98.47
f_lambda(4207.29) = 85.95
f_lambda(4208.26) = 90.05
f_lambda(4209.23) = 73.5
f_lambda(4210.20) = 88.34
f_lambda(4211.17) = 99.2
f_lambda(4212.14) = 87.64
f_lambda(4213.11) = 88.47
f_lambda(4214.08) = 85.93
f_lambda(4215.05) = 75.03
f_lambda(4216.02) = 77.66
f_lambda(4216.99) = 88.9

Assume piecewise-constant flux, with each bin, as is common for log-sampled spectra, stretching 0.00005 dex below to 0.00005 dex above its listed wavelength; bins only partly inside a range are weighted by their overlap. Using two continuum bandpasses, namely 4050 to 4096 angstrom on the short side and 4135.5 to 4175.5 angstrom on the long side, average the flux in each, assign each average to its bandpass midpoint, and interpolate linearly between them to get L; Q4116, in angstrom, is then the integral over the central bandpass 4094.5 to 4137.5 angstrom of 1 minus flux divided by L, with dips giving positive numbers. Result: 2.3 angstrom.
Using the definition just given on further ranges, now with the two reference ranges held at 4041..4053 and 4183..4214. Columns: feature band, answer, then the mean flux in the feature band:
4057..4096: 1.69 angstrom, 84.4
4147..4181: 0.76 angstrom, 86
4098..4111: 1.08 angstrom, 80.8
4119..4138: 1.21 angstrom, 82.4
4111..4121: 0.74 angstrom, 81.6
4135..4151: 0.47 angstrom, 85.4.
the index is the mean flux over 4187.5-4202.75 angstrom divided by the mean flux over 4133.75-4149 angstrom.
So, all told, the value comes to 1.0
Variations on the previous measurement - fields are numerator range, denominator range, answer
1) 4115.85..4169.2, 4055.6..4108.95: 1.01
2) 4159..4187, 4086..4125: 1.06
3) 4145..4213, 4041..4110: 1.03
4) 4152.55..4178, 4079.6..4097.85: 1.04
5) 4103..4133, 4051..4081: 0.92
